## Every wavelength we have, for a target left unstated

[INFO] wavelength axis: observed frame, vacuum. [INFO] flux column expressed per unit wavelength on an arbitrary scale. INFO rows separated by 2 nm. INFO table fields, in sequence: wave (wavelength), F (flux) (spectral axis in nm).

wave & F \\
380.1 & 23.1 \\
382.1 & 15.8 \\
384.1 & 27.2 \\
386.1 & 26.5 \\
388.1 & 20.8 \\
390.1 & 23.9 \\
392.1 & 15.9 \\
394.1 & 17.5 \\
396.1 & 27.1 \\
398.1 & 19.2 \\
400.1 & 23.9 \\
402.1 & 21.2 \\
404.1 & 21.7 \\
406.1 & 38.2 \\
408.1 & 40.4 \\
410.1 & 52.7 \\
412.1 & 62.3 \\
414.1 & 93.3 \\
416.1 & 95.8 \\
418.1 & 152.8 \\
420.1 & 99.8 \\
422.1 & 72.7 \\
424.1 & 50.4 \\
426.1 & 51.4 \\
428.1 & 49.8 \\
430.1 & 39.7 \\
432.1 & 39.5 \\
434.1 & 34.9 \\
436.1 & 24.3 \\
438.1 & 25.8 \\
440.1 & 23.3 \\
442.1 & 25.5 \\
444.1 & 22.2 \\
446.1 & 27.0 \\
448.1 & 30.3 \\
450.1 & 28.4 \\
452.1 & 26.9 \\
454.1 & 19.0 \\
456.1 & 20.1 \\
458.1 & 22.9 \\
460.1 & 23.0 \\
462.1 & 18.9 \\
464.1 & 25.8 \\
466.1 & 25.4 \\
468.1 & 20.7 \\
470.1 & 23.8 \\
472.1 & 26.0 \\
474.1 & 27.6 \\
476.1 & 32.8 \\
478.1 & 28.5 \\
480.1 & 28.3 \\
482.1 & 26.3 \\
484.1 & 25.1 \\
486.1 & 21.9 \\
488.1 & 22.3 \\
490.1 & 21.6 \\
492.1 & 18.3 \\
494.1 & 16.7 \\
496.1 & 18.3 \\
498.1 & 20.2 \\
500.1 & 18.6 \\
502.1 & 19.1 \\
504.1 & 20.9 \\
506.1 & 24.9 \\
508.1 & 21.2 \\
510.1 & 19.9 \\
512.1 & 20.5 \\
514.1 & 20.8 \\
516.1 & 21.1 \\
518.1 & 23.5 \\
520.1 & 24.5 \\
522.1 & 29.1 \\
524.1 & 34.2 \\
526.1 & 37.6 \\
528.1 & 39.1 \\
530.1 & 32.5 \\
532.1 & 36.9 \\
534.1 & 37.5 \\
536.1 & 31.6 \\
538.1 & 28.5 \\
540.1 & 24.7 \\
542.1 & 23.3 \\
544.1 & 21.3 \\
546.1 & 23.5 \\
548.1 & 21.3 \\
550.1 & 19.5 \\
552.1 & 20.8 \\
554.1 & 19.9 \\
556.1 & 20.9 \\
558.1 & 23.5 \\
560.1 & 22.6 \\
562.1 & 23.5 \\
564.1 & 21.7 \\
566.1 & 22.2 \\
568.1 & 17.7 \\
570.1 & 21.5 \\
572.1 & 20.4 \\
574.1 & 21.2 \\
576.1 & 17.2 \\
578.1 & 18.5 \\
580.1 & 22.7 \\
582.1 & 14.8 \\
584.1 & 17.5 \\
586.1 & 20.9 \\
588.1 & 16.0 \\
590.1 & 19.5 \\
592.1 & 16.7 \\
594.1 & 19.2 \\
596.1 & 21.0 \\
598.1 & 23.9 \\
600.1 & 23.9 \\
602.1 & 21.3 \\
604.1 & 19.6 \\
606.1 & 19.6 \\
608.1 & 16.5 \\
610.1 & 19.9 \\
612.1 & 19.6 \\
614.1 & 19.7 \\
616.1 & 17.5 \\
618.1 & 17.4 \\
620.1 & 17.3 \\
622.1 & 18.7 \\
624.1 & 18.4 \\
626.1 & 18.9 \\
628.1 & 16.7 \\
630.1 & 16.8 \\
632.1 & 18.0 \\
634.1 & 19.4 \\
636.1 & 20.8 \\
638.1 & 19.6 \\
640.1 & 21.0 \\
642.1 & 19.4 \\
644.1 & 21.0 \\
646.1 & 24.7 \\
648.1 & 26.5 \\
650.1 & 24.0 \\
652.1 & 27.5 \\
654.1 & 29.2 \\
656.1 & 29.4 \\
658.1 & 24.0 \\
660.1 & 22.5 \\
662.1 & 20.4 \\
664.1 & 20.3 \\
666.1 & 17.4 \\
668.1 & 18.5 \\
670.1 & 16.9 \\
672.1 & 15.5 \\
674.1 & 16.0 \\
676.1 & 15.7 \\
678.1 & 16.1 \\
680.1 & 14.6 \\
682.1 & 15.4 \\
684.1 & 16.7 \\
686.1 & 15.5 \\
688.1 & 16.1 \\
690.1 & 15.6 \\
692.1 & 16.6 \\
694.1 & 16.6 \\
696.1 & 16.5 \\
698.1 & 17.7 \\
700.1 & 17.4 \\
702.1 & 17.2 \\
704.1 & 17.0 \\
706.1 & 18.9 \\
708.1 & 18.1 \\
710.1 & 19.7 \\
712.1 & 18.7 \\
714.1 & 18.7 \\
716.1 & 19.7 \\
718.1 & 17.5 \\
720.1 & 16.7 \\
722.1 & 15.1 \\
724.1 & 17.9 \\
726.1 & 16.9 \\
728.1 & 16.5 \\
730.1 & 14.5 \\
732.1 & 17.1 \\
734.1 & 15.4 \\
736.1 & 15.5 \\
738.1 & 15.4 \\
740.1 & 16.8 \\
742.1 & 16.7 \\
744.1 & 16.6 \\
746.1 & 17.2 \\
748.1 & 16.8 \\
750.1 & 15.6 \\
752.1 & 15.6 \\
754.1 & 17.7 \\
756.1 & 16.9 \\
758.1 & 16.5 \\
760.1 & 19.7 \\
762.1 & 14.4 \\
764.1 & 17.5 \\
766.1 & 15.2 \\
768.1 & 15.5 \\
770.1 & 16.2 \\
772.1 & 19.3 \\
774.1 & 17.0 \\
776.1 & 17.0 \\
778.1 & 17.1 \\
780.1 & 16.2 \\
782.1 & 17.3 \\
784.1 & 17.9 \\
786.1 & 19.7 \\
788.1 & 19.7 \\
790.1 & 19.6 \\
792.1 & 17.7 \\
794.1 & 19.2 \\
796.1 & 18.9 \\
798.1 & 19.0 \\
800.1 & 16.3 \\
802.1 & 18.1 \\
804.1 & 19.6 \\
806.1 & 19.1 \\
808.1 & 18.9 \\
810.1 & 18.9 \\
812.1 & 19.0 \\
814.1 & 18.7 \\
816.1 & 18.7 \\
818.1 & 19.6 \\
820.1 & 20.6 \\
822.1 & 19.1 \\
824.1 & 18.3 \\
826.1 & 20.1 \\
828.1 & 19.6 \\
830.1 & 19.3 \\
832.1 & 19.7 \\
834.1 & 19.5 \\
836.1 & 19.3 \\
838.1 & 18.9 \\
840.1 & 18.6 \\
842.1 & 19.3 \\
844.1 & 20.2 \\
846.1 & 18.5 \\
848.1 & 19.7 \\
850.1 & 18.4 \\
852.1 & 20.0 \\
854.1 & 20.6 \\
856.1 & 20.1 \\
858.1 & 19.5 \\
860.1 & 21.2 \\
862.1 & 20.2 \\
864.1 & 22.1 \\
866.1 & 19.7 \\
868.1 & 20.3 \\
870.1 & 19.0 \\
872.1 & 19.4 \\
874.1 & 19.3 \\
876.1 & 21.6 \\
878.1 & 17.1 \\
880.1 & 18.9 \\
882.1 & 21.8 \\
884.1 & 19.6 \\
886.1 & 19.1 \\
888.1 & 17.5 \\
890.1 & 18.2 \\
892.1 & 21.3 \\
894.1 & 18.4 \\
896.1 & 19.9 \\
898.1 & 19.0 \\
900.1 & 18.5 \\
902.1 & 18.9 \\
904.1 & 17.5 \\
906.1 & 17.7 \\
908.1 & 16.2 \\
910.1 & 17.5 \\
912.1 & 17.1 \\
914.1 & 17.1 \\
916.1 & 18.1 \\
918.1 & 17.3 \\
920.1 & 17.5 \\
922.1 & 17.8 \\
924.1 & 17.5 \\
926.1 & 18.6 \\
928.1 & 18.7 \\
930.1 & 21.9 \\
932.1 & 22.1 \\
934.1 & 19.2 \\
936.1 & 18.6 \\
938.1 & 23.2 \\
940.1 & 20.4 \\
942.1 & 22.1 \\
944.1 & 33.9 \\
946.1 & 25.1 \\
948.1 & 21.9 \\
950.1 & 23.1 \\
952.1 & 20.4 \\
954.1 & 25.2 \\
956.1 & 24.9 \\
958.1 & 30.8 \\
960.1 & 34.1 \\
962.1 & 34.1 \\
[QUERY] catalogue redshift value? 2.43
